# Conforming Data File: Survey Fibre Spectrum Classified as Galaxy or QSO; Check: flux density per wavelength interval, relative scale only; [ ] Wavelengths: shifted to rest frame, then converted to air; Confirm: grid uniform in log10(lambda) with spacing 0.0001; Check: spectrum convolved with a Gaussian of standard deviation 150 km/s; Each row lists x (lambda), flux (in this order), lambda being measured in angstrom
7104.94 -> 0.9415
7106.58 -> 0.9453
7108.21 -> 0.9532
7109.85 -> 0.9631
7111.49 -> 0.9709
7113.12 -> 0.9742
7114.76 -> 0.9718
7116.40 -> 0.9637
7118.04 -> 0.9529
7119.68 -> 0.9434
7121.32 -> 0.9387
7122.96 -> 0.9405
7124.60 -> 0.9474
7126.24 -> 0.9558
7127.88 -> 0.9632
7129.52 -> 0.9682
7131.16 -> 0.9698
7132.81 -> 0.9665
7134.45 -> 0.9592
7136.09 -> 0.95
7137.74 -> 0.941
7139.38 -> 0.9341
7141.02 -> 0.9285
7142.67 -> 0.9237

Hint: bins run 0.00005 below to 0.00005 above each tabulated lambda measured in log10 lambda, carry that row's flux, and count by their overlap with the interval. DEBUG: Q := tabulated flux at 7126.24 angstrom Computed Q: 0.9558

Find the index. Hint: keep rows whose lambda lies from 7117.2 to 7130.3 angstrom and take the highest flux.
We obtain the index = 0.9682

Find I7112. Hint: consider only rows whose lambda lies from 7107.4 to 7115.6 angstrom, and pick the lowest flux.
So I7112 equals 0.9532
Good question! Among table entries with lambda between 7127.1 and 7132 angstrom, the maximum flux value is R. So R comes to 0.9698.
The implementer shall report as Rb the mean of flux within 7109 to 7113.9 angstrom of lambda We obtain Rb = 0.97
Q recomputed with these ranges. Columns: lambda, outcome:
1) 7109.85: 0.9631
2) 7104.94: 0.9415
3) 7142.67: 0.9237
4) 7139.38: 0.9341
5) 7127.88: 0.9632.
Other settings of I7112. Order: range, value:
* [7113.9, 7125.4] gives 0.9387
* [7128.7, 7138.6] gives 0.941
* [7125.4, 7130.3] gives 0.9558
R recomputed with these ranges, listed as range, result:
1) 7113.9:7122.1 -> 0.9718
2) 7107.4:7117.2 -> 0.9742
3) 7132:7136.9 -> 0.9665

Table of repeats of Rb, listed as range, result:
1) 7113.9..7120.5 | 0.957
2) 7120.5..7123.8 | 0.94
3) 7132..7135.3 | 0.964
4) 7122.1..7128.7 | 0.952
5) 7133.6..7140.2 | 0.947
